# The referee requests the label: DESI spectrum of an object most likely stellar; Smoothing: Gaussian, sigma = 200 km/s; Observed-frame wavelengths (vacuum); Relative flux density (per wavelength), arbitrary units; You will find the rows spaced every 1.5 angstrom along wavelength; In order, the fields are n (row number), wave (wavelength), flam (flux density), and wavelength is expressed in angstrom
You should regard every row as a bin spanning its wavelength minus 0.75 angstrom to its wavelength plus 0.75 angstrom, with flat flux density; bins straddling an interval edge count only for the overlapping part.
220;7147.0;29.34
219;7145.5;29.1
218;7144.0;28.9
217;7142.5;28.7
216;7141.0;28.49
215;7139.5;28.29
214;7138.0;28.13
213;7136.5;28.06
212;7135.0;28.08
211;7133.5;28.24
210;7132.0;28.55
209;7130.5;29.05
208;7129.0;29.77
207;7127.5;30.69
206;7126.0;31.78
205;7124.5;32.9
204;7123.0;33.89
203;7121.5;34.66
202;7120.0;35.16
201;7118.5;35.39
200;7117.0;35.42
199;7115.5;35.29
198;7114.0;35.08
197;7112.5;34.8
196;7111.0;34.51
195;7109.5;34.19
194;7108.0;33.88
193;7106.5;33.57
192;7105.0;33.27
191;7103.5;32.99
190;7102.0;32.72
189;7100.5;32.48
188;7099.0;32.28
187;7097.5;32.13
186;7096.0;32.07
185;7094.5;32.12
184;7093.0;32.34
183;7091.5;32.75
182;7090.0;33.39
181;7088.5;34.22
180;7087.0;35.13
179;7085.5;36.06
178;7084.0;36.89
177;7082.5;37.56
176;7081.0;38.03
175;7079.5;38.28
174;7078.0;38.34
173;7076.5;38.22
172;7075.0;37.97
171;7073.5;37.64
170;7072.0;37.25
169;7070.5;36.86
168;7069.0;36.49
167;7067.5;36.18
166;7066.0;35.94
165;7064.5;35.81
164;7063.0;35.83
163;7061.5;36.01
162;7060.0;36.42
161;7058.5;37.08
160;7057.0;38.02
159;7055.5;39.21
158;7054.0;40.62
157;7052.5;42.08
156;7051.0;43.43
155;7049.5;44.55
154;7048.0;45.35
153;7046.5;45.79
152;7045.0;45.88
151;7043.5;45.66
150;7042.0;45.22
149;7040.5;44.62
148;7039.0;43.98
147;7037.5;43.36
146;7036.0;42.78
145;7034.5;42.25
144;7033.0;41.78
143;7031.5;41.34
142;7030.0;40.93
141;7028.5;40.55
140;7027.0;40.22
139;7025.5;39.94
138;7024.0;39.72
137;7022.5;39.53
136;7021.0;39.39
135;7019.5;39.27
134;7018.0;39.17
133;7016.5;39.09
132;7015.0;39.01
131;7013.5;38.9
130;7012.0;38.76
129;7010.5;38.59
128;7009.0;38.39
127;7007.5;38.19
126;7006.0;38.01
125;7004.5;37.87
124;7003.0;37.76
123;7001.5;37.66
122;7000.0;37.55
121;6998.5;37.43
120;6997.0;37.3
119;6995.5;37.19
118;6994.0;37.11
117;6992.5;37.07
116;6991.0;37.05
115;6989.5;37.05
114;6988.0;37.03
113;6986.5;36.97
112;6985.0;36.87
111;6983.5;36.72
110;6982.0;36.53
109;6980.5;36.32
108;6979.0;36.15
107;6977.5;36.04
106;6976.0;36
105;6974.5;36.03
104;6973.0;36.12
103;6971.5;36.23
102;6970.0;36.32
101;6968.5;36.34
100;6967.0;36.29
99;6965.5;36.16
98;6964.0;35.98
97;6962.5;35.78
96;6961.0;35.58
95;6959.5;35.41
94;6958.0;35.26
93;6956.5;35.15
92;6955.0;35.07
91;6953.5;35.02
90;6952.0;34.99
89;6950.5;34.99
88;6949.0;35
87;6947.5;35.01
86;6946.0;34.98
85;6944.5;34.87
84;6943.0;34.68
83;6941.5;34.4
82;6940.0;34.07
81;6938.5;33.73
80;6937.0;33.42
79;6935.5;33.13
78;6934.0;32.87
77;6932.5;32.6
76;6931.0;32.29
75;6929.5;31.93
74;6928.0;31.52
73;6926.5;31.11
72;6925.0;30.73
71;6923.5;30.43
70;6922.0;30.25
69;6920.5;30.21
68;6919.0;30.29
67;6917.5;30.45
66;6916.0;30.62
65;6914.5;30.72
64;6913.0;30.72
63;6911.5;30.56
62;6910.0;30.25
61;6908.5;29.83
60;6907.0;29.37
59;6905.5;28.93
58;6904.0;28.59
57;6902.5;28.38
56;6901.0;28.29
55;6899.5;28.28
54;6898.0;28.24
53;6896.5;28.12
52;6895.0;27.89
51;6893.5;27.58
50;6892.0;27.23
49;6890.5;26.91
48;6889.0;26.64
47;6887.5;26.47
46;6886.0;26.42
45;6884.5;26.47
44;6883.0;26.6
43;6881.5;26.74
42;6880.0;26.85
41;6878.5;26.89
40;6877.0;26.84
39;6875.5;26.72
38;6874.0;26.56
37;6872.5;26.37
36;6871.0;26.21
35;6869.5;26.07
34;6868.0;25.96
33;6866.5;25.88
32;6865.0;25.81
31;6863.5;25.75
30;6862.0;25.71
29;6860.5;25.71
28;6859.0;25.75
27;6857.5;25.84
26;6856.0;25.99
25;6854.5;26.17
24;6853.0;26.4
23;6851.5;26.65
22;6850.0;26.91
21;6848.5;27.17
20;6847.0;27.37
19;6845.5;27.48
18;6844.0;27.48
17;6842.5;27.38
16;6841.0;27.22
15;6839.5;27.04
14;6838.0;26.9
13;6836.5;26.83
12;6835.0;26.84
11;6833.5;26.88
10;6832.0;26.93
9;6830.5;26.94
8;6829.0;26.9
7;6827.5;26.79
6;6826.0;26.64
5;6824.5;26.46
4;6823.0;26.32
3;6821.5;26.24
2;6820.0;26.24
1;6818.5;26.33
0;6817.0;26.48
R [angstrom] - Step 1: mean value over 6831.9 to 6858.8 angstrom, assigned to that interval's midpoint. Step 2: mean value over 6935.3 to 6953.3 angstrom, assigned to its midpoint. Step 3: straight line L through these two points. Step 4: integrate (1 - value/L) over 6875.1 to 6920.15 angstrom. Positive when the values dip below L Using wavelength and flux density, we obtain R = 3.8 angstrom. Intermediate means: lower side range 26.8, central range 28.3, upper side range 34.5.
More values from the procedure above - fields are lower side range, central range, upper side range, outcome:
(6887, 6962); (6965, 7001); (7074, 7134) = -4.9 angstrom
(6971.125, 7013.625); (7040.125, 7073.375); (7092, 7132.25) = -4.9 angstrom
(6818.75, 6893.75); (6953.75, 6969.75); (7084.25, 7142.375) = -3.7 angstrom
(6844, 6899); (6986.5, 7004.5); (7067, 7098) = -3.0 angstrom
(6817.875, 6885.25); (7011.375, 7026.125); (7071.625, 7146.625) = -4.0 angstrom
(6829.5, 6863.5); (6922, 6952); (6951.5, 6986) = 0.3 angstrom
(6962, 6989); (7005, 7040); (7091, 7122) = -4.7 angstrom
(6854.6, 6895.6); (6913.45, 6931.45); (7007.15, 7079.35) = -0.4 angstrom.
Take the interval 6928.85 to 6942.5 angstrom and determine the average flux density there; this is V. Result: 33.2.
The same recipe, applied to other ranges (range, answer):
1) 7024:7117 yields 37.9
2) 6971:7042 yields 38.7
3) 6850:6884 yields 26.3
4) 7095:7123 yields 33.9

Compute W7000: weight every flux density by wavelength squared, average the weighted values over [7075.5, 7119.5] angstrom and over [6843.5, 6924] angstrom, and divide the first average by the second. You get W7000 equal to 1.33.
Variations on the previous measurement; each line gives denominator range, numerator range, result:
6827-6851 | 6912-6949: 1.23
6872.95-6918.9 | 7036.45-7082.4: 1.49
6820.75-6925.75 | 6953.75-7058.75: 1.47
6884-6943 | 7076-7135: 1.18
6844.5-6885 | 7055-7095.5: 1.46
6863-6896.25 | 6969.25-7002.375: 1.42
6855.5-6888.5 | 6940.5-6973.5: 1.38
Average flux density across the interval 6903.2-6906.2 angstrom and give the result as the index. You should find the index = 28.8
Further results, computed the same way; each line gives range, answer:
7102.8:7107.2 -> 33.3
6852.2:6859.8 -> 26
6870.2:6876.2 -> 26.5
